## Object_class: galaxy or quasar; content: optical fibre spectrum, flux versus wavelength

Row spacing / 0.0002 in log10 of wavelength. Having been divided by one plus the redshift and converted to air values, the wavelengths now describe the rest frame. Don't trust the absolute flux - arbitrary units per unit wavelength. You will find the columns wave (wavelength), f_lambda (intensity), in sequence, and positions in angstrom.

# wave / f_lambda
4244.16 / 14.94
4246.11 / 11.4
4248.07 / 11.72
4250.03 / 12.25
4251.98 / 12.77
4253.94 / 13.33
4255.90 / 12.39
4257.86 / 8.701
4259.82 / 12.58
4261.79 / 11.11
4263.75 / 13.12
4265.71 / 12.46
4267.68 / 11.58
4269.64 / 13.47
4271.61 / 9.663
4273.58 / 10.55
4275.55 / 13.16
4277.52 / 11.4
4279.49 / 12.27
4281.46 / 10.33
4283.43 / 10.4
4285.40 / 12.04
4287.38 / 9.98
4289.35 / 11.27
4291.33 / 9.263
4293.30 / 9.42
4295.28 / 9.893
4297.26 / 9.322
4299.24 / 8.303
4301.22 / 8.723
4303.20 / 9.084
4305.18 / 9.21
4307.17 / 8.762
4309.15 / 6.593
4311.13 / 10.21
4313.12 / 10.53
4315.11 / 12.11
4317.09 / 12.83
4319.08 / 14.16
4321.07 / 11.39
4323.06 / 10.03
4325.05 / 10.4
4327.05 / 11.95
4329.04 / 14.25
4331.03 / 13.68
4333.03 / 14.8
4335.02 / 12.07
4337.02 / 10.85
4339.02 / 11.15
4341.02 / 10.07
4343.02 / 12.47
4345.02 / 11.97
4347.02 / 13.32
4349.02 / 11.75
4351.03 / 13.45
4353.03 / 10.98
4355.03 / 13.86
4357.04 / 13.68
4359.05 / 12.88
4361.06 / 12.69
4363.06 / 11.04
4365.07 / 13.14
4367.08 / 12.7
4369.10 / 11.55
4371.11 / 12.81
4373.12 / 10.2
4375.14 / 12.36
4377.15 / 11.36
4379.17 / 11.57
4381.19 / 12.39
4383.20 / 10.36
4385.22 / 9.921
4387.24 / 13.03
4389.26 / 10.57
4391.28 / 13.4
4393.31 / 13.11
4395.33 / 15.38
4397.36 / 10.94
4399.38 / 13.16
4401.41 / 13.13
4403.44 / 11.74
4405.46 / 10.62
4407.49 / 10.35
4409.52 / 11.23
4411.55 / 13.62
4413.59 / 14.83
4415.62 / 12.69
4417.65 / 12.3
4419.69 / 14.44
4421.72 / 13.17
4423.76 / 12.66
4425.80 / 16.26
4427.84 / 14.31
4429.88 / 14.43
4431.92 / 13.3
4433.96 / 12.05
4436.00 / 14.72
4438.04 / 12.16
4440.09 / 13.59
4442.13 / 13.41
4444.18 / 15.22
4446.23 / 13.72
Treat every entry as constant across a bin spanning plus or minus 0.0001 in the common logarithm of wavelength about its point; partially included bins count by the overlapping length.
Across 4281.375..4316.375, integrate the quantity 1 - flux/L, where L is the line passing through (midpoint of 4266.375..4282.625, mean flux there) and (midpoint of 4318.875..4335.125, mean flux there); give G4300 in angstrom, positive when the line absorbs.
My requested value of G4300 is 6.5 angstrom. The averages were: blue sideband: 11.6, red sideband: 12.5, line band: 9.76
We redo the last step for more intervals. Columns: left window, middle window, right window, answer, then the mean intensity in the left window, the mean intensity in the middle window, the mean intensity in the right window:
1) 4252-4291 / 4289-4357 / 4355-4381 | 4.4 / 11.6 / 11.2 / 12.2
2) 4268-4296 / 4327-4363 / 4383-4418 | -2.7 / 11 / 12.5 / 12.3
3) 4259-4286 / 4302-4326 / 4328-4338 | 4.3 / 11.7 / 10.4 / 13.1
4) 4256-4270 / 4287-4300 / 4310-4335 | 2.6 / 11.8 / 9.64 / 12.2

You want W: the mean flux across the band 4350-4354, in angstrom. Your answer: 12.2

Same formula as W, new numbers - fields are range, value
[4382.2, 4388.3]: 11.1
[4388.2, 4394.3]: 12.4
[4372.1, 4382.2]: 11.6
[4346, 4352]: 12.8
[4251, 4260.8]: 12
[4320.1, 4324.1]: 10.7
